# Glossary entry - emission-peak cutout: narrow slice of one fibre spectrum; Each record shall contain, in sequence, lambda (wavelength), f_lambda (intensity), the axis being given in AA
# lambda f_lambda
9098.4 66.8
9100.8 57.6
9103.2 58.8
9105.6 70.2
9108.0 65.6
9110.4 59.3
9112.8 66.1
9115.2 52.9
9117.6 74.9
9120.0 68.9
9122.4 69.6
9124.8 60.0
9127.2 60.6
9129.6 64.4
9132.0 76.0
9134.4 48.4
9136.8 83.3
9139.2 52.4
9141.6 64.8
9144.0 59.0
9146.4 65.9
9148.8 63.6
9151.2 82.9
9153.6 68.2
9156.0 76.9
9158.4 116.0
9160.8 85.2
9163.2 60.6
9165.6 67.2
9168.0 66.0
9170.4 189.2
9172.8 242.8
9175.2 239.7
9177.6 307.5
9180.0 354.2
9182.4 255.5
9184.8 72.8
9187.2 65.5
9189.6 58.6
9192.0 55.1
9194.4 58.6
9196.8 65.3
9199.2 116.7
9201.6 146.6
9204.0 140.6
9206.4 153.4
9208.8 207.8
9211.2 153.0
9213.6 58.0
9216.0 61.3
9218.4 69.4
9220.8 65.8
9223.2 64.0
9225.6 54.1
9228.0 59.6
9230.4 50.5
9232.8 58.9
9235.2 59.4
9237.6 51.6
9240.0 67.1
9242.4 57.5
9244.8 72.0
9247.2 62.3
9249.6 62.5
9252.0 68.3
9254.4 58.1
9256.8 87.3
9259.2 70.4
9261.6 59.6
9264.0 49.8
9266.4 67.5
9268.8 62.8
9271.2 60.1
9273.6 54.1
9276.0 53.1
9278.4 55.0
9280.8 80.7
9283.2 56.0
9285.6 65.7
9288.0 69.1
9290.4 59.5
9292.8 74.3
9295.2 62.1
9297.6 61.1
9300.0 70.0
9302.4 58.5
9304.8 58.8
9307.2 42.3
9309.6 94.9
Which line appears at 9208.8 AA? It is [N II] 6583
